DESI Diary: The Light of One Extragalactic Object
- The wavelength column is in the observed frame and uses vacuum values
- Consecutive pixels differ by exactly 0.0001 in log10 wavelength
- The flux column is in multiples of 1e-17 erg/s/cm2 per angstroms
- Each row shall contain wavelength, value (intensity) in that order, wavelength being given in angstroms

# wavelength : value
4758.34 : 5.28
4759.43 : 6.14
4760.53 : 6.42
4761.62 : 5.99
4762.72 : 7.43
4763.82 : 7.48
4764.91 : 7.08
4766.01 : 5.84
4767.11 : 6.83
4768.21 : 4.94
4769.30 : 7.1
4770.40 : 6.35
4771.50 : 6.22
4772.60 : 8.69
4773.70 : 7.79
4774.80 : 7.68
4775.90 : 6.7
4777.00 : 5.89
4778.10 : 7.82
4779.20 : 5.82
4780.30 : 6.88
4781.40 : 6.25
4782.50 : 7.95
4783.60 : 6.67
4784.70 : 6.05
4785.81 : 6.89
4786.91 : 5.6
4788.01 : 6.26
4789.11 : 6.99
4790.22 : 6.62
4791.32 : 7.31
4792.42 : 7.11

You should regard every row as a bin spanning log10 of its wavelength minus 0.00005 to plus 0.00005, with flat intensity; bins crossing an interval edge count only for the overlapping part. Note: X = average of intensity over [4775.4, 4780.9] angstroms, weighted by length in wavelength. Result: 6.62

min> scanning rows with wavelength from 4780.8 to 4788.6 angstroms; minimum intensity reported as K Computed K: 5.6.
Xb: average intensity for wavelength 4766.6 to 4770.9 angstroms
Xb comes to 6.31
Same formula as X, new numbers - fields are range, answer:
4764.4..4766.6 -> 6.44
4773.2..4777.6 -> 7.01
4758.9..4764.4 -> 6.7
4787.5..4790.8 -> 6.63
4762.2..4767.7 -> 6.91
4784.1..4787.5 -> 6.18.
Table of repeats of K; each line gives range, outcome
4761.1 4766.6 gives 5.84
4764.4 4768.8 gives 4.94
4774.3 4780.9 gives 5.82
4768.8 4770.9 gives 6.35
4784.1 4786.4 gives 6.05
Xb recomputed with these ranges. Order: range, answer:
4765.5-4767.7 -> 6.31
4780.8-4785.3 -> 6.73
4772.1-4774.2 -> 8.24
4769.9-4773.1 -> 7.07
